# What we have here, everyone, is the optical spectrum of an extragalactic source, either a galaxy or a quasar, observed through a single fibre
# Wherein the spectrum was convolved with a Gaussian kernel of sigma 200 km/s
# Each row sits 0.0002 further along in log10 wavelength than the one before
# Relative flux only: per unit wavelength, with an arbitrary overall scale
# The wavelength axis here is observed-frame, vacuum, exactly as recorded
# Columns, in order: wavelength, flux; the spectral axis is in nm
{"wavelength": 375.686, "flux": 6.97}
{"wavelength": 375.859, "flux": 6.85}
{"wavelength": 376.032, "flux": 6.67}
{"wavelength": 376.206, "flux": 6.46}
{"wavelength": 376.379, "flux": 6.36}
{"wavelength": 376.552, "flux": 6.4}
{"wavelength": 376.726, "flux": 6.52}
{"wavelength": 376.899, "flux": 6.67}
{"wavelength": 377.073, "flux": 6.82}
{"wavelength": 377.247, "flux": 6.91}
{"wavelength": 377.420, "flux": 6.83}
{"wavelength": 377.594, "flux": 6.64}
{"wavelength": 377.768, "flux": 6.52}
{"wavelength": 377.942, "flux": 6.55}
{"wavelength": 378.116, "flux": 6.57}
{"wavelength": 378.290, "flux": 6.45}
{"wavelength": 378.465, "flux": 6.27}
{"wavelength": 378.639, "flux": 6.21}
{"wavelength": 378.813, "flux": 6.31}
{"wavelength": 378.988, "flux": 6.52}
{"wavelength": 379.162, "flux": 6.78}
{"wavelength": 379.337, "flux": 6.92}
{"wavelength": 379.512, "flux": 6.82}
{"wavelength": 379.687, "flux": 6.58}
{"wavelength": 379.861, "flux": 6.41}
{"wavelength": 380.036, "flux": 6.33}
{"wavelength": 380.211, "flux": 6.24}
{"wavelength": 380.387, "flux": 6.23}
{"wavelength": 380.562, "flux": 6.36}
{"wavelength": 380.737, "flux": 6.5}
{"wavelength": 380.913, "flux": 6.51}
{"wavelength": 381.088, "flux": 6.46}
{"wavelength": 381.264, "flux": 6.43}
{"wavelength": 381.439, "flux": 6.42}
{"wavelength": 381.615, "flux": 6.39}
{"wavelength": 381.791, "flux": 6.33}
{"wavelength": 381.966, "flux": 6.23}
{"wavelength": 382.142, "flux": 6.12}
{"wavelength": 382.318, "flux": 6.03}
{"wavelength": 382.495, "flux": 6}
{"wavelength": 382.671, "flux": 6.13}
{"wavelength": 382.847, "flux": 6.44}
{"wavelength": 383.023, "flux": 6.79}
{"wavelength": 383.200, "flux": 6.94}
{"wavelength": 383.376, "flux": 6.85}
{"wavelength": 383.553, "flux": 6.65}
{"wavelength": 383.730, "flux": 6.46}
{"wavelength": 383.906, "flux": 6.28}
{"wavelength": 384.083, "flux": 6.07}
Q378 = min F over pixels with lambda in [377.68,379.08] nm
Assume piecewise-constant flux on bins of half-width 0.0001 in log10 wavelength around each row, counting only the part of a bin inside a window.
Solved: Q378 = 6.21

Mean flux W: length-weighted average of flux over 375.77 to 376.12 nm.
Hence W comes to 6.75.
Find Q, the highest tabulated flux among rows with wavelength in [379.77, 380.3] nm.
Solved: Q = 6.41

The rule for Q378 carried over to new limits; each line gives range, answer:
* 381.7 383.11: 6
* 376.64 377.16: 6.52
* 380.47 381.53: 6.36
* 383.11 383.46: 6.85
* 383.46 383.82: 6.46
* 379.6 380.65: 6.23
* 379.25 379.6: 6.82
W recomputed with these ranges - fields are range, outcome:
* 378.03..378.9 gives 6.36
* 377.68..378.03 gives 6.54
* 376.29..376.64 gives 6.38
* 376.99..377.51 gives 6.86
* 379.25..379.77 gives 6.77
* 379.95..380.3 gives 6.27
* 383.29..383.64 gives 6.74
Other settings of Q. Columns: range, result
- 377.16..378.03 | 6.91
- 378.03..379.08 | 6.57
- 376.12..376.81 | 6.52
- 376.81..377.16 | 6.82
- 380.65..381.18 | 6.51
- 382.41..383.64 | 6.94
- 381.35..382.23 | 6.42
